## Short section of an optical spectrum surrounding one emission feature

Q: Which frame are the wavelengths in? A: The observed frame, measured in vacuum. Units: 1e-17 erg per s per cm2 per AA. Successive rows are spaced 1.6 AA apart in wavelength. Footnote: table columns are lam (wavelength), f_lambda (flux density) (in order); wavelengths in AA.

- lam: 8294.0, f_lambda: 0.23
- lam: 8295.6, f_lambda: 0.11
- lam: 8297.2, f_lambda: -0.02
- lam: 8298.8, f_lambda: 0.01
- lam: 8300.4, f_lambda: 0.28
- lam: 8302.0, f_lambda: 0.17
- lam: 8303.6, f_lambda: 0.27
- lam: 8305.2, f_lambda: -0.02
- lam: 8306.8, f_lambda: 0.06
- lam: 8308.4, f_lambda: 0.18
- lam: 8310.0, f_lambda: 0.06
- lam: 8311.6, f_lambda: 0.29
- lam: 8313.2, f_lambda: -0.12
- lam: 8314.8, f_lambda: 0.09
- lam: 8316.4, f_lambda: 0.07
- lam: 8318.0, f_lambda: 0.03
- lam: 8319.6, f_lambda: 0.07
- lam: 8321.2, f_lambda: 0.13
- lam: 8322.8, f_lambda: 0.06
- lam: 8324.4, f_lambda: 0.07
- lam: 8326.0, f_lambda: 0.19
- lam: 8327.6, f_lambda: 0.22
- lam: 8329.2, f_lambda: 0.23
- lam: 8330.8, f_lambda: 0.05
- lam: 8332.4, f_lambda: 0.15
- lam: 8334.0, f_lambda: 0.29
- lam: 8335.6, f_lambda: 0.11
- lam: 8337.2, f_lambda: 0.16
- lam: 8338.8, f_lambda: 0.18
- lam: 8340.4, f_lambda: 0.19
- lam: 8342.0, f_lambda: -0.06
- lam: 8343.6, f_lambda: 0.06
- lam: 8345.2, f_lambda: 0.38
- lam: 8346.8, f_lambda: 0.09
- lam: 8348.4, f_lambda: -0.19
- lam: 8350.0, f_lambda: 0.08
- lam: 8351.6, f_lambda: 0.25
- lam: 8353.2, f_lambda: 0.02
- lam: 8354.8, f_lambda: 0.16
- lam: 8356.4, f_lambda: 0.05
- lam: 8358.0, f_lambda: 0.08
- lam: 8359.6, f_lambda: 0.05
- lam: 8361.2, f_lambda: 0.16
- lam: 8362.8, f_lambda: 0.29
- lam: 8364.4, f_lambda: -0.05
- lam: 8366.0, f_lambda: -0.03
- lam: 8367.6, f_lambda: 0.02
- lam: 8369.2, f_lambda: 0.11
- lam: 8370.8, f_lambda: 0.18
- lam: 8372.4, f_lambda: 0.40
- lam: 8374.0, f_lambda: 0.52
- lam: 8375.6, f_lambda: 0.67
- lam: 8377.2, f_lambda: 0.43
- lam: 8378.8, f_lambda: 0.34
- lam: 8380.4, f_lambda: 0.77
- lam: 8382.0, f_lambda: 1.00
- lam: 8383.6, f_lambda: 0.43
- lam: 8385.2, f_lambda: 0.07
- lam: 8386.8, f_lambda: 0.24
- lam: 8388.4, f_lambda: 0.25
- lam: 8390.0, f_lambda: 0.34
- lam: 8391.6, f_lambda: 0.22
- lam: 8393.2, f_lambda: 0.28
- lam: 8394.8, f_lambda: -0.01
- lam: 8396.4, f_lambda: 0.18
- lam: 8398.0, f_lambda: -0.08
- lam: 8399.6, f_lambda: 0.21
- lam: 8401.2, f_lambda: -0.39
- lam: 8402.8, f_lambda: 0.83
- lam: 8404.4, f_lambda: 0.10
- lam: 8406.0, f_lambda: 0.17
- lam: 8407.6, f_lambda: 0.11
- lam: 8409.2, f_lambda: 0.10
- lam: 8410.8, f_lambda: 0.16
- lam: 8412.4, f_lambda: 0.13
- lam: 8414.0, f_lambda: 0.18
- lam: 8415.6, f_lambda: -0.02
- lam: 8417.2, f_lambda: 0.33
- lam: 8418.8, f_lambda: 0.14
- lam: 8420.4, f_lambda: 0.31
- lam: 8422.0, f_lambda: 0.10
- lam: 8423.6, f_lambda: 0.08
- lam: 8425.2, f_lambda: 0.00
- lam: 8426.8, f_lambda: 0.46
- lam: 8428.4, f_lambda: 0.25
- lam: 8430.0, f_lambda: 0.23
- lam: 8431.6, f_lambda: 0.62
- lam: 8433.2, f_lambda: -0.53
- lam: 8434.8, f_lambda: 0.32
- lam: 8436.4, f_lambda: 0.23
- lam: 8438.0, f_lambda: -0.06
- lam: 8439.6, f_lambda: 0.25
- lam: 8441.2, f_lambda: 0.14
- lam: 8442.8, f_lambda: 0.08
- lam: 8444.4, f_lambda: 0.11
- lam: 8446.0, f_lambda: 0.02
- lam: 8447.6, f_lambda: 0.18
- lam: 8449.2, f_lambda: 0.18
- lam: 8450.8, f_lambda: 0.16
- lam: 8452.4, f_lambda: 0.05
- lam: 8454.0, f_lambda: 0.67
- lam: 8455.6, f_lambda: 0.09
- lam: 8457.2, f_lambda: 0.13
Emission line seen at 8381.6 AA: [O II]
